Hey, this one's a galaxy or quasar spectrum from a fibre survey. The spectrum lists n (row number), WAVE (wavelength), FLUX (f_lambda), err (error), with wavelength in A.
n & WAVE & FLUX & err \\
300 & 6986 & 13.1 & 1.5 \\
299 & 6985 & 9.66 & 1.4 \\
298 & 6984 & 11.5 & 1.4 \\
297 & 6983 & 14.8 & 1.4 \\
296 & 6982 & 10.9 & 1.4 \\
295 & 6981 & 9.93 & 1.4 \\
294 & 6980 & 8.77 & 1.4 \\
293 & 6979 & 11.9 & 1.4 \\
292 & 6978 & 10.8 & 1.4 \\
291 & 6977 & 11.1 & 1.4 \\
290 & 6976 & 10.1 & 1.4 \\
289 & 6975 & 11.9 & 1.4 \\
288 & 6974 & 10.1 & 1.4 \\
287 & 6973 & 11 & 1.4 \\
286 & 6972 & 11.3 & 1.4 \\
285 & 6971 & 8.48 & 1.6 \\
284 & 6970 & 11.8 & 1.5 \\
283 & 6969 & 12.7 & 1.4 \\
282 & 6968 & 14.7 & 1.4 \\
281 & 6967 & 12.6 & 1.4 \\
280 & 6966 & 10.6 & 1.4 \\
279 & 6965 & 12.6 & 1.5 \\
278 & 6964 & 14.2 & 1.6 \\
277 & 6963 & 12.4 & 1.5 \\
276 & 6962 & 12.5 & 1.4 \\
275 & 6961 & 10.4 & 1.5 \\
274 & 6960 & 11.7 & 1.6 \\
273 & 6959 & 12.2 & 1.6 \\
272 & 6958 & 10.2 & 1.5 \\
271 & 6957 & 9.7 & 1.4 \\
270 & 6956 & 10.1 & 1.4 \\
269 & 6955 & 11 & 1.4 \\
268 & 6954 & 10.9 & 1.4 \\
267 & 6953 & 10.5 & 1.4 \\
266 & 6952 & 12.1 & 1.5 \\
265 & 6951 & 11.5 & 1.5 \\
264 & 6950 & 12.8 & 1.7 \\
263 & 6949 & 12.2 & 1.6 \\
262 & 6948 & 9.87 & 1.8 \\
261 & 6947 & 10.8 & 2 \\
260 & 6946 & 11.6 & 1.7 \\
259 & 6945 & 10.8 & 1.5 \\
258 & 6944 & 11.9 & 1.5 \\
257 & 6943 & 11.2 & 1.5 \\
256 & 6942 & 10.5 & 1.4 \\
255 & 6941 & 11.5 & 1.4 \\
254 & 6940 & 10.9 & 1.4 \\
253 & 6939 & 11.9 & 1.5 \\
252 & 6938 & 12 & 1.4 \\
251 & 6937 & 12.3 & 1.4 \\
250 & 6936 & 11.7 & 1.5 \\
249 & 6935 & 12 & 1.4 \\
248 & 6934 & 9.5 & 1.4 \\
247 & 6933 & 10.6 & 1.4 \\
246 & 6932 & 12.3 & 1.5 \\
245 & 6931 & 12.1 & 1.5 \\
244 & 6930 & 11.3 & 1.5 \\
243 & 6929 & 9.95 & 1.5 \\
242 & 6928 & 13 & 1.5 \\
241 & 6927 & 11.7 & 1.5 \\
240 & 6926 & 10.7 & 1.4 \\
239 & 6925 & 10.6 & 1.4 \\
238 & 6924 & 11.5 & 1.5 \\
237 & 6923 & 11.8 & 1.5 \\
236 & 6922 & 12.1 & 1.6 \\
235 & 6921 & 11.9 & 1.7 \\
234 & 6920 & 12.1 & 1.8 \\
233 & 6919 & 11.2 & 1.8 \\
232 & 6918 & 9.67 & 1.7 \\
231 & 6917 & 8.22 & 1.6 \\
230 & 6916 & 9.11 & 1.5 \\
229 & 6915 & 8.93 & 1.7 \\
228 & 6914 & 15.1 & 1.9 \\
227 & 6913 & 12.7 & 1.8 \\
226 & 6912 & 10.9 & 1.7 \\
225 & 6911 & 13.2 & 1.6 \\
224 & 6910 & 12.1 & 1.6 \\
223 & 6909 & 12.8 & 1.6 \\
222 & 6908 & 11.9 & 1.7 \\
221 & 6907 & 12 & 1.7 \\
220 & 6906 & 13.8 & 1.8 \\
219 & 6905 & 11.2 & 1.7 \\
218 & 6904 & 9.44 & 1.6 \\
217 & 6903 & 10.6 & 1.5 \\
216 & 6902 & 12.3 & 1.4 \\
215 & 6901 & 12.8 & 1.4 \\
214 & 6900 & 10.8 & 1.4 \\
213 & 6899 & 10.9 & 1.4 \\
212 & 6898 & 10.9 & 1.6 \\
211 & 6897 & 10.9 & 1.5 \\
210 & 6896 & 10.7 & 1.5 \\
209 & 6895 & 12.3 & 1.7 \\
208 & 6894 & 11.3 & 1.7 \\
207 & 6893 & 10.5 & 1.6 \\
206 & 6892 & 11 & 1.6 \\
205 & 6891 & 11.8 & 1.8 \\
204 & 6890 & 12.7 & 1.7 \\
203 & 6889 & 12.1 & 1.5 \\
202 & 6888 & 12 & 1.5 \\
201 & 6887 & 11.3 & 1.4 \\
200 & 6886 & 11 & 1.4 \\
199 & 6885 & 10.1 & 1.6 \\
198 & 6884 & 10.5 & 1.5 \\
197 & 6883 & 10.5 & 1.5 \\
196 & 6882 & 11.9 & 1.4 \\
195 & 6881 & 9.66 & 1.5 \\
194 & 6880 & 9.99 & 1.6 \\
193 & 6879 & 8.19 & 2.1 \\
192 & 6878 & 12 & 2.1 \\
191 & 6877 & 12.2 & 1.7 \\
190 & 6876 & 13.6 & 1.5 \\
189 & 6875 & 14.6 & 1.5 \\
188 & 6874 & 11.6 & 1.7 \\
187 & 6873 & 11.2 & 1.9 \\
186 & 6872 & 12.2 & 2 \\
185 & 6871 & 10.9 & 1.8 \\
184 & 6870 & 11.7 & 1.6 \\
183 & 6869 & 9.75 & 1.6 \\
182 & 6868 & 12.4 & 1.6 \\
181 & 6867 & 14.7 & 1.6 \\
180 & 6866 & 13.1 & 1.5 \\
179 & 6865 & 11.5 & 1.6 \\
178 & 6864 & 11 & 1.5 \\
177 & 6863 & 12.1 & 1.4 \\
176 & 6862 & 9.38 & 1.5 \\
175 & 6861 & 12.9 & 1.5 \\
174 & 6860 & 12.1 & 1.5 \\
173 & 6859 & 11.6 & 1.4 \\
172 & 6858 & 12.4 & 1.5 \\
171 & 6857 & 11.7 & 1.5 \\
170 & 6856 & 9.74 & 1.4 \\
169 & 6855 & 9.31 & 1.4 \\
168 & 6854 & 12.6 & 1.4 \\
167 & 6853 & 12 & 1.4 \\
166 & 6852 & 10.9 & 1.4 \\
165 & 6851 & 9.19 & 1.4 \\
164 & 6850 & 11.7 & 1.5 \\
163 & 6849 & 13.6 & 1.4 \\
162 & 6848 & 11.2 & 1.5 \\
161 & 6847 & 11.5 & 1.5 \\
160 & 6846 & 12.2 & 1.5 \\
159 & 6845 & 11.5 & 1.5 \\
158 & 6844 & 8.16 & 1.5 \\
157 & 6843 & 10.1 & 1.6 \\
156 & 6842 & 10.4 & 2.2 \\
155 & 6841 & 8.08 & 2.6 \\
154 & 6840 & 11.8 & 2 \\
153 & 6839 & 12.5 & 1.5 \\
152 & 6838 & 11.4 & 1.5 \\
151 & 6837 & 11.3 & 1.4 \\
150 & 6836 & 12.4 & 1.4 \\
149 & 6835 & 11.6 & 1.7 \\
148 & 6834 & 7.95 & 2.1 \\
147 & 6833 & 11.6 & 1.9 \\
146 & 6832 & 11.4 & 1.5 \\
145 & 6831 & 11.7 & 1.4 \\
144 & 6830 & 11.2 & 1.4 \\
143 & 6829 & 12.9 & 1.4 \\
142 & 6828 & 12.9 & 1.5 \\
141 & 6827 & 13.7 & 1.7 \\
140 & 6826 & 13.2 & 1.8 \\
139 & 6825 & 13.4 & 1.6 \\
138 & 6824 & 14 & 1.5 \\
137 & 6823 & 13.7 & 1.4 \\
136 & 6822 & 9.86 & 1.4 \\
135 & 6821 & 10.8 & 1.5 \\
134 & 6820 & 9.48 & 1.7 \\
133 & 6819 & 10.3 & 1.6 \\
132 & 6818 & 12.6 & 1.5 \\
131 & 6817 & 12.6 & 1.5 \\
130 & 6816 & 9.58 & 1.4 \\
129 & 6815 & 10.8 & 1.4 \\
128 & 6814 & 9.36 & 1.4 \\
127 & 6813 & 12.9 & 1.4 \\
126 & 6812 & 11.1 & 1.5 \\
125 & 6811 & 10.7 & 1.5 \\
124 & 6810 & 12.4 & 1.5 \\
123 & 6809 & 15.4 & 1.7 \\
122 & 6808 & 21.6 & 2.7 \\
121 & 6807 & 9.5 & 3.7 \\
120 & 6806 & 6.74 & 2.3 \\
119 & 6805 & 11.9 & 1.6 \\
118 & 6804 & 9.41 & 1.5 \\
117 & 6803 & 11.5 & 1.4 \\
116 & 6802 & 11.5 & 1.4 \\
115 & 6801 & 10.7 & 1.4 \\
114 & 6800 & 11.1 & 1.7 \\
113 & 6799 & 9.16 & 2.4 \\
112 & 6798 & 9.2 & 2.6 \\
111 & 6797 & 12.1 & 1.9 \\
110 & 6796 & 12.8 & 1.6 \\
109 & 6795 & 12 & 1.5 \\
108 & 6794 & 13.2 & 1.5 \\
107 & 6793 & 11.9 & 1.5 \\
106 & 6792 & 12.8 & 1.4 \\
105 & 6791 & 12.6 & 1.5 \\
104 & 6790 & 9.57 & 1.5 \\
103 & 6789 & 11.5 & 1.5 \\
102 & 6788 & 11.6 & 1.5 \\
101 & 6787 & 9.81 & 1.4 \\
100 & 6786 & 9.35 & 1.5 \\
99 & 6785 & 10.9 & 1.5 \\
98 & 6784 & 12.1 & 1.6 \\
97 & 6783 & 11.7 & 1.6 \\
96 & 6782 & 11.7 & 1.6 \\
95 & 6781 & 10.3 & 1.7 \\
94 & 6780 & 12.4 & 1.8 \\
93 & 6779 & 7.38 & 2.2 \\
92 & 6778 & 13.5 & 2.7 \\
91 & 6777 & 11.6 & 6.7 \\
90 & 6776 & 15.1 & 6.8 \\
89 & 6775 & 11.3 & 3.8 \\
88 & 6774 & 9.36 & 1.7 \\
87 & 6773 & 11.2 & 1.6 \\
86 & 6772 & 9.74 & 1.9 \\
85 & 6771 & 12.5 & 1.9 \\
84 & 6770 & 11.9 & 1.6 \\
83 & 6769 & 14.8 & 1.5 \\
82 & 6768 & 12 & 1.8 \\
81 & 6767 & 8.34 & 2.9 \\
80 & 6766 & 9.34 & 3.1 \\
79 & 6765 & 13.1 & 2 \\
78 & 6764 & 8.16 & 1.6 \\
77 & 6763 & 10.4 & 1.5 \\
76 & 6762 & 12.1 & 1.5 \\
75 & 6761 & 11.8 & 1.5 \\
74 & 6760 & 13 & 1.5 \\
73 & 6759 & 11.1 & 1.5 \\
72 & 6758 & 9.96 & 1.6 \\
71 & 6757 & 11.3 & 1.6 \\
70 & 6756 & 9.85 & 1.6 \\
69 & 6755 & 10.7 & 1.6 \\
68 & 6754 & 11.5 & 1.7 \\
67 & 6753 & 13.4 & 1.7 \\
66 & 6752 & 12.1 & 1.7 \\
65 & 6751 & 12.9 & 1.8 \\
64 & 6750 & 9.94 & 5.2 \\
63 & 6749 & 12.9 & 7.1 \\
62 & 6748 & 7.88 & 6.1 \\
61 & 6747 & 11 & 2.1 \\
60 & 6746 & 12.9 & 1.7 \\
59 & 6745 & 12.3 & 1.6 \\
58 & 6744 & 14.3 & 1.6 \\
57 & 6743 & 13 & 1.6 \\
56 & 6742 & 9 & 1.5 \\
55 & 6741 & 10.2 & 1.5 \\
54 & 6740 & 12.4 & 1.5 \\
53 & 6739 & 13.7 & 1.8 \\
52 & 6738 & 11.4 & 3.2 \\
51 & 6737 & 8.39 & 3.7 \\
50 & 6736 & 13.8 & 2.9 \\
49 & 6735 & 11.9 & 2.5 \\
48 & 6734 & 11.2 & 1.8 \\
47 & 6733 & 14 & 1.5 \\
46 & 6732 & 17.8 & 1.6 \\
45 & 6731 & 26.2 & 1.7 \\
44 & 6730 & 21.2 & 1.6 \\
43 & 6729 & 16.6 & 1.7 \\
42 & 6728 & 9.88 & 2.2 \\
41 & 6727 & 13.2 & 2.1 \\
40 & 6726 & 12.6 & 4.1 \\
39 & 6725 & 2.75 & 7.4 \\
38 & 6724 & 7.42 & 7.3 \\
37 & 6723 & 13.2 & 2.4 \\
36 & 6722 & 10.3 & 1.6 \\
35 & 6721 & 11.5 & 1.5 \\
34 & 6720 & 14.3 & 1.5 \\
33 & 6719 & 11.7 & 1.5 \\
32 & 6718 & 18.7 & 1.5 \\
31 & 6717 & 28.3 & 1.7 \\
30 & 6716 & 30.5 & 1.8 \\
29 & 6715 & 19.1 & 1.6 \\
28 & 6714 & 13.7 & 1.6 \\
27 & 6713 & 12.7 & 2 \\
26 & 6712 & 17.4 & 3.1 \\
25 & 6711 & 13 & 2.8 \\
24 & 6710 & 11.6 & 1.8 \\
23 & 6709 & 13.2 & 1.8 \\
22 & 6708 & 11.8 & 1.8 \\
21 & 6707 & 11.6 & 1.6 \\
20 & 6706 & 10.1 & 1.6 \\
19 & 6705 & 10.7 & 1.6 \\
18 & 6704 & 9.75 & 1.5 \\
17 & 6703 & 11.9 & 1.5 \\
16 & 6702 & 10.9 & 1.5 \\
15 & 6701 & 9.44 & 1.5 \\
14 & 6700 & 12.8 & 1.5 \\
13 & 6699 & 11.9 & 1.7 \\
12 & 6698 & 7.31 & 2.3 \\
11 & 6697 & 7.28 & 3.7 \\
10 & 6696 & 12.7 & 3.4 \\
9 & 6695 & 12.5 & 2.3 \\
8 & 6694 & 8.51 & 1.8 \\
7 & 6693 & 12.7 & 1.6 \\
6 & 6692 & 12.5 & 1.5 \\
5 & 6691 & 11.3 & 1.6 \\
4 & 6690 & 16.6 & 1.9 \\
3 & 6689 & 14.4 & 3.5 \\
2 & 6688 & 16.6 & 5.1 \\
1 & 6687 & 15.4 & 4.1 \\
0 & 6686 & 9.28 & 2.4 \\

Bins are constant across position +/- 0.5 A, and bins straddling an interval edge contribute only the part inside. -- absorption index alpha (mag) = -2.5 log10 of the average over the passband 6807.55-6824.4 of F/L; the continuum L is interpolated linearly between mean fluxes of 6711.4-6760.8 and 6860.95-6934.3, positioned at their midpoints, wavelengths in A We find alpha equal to 0.02 mag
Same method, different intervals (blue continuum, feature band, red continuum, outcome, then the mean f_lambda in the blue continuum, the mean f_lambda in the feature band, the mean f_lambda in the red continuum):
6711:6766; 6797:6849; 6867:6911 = 0.071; 13.1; 11.4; 11.5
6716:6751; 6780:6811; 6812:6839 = 0.060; 13.4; 11.5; 11.6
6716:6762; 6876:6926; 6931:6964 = 0.037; 12.9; 11.3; 11.4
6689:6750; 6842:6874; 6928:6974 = 0.059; 13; 11.4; 11.4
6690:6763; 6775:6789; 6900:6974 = 0.093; 12.7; 11.3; 11.5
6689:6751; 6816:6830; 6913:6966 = 0.006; 13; 12.1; 11.3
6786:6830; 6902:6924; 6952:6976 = 0.004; 11.7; 11.5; 11.4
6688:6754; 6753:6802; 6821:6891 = 0.101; 13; 11.3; 11.5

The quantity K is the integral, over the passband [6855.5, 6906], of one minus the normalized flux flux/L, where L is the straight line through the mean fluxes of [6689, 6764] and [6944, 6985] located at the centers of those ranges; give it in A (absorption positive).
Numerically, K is 1.6 A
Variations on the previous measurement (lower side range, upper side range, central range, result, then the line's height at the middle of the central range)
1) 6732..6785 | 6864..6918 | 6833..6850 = 0.7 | 11.5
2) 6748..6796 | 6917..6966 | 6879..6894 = 0.5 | 11.4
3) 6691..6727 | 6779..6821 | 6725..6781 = 0.1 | 12.1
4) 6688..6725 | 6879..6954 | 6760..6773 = 1.4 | 12.6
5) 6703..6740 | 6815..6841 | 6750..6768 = 2.8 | 13.2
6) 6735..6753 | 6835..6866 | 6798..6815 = 0.0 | 11.4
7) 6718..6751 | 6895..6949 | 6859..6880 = -0.2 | 11.7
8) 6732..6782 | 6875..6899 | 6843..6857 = 0.4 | 11.3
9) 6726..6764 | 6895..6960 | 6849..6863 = 0.6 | 11.8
